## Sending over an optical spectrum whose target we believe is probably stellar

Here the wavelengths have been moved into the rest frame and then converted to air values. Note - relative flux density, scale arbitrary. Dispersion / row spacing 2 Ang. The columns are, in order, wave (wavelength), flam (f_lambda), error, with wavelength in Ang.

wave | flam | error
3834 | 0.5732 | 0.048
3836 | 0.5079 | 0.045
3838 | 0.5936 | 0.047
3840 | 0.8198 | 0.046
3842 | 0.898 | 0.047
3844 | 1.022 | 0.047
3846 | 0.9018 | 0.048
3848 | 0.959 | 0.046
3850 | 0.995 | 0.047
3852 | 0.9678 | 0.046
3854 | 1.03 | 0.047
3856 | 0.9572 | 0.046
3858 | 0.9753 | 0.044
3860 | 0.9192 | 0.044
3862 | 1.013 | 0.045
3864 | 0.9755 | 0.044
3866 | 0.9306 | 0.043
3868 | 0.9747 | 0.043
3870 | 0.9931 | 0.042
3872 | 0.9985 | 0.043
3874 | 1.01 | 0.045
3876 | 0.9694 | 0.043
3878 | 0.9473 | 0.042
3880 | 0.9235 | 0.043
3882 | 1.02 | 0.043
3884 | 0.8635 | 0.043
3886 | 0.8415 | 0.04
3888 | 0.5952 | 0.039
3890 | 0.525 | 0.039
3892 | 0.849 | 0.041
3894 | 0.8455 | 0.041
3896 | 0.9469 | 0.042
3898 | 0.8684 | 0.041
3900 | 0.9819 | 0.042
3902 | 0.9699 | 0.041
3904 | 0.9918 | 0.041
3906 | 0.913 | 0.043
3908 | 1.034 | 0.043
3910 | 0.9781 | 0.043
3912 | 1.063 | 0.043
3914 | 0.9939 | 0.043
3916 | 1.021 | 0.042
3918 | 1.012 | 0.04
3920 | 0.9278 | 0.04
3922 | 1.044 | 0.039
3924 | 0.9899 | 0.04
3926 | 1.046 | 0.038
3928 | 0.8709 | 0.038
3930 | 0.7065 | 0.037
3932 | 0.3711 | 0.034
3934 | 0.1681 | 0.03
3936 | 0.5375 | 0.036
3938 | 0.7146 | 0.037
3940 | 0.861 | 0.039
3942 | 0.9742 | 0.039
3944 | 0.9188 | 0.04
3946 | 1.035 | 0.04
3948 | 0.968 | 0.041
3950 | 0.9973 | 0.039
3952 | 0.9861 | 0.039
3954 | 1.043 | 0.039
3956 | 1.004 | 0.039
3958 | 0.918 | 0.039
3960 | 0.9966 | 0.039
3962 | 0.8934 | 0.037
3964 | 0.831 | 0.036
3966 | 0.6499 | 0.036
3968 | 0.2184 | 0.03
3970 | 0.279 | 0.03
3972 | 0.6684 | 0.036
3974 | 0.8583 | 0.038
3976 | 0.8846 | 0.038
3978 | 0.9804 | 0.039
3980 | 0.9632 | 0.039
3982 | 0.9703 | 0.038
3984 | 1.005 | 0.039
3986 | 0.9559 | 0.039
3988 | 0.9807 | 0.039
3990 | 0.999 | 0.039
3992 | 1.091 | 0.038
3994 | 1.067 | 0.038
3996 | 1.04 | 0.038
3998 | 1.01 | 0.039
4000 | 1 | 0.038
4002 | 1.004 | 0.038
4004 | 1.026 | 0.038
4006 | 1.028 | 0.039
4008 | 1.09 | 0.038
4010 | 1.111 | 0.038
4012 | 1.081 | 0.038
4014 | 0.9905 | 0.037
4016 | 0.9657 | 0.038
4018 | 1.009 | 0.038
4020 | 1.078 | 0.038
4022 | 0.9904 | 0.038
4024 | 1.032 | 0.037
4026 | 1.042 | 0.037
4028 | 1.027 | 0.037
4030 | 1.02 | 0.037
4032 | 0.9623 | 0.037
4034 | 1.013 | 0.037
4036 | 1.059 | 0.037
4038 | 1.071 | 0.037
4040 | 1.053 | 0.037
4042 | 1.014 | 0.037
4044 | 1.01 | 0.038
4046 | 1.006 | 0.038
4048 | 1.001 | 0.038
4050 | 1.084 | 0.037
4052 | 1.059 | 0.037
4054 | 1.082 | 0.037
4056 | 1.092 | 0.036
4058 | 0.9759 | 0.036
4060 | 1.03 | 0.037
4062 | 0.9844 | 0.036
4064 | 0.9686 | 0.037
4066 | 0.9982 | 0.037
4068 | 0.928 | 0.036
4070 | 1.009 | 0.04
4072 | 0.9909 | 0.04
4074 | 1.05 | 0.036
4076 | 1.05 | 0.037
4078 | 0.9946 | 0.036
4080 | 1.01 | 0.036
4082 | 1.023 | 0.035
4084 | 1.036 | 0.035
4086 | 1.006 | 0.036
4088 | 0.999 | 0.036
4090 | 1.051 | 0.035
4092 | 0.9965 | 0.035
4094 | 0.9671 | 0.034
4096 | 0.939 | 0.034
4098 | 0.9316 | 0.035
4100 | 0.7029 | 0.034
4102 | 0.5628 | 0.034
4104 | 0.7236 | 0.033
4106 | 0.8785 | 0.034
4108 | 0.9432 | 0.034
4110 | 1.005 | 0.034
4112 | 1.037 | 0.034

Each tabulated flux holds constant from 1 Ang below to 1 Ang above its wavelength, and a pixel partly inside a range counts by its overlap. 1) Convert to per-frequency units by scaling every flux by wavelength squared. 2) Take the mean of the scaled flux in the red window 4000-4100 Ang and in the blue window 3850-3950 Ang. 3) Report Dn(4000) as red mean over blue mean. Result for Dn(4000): 1.22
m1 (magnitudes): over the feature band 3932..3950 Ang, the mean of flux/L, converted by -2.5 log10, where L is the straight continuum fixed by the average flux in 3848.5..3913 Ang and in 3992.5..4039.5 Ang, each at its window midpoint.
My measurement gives 0.27 mag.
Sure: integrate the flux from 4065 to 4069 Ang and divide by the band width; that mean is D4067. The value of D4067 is 0.963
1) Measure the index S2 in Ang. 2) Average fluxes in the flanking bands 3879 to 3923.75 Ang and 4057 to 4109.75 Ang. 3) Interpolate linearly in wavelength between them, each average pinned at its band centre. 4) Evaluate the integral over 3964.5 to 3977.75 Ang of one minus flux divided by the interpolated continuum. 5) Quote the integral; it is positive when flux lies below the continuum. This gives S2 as 4.38 Ang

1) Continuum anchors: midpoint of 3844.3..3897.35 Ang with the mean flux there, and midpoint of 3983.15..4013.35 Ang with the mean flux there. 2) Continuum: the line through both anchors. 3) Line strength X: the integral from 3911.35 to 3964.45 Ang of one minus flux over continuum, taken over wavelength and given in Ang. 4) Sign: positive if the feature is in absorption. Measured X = 5.2 Ang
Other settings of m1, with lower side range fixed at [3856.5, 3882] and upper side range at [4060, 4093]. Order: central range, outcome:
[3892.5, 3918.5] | 0.011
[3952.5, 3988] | 0.181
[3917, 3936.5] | 0.258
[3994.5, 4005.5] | -0.027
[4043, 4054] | -0.037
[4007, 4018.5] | -0.050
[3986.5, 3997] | -0.043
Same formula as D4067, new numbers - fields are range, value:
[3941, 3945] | 0.946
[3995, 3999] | 1.02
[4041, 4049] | 1.01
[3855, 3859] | 0.966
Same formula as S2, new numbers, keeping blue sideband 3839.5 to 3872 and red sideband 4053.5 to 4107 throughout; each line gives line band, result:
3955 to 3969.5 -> 2.89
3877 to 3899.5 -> 2.80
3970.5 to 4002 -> 0.20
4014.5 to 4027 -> -0.74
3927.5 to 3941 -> 5.15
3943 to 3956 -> -0.42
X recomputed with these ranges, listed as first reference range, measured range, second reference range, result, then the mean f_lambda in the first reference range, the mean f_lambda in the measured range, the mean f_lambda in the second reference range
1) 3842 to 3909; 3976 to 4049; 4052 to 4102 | -3.9 Ang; 0.93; 1.02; 0.985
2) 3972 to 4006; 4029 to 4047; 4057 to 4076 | -0.6 Ang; 0.981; 1.02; 0.996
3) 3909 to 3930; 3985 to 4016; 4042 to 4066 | -0.7 Ang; 0.981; 1.03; 1.02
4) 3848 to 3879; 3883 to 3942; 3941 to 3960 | 8.0 Ang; 0.977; 0.848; 0.983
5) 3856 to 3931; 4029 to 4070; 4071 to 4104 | -3.2 Ang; 0.934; 1.02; 0.95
